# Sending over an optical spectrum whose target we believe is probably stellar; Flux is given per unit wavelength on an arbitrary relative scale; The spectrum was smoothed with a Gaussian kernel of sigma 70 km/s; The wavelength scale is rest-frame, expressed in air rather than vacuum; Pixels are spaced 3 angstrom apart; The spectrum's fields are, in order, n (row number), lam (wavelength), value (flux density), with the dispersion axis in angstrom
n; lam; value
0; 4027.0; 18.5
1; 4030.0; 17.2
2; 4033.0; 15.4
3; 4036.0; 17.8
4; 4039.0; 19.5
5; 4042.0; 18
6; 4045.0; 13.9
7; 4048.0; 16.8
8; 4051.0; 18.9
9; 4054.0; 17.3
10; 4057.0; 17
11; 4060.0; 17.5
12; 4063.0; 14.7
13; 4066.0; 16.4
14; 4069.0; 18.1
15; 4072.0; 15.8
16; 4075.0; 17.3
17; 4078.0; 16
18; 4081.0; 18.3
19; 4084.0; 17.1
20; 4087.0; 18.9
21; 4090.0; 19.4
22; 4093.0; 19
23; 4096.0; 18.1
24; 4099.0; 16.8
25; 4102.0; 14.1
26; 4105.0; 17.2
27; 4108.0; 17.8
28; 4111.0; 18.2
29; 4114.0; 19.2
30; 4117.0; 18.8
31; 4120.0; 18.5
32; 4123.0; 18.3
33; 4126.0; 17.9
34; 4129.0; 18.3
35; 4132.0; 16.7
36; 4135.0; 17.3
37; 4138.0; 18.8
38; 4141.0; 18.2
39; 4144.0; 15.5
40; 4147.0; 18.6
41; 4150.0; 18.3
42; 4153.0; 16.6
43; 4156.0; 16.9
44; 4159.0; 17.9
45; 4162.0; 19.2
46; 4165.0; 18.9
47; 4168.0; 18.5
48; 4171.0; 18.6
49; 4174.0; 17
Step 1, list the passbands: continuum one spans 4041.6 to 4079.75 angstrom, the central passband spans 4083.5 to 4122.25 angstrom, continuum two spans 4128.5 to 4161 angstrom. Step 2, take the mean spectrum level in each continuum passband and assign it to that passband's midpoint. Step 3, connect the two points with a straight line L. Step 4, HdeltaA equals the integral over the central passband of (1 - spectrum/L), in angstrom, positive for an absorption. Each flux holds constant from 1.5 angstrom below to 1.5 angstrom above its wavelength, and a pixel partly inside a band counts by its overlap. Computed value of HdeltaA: -1.9 angstrom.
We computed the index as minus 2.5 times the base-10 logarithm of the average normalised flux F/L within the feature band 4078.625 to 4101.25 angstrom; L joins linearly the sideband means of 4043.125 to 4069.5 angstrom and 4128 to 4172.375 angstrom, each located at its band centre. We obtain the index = -0.055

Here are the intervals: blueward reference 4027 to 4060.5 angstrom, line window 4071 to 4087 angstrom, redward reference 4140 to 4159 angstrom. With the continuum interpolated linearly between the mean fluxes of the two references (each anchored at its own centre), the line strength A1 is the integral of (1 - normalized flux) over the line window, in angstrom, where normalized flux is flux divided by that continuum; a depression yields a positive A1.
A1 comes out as 0.2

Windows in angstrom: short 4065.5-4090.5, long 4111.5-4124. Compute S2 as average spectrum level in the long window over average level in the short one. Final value 1.07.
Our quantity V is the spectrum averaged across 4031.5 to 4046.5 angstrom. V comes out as 16.9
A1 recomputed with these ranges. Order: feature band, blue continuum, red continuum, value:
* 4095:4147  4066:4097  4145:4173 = 0.77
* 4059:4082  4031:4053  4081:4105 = 0.96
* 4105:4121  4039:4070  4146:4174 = -0.71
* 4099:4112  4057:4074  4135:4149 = 0.31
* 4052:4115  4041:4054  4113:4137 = 0.46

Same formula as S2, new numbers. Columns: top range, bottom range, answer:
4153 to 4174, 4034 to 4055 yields 1.04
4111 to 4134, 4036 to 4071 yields 1.06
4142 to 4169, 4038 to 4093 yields 1.03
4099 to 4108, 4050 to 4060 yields 0.92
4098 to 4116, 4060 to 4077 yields 1.04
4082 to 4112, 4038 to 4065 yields 1.04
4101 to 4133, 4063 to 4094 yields 1.02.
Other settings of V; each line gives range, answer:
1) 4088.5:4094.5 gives 19.2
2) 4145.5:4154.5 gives 17.8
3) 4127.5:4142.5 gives 17.9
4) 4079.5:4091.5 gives 18.4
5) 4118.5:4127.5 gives 18.2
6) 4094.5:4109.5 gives 16.8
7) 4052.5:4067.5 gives 16.6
